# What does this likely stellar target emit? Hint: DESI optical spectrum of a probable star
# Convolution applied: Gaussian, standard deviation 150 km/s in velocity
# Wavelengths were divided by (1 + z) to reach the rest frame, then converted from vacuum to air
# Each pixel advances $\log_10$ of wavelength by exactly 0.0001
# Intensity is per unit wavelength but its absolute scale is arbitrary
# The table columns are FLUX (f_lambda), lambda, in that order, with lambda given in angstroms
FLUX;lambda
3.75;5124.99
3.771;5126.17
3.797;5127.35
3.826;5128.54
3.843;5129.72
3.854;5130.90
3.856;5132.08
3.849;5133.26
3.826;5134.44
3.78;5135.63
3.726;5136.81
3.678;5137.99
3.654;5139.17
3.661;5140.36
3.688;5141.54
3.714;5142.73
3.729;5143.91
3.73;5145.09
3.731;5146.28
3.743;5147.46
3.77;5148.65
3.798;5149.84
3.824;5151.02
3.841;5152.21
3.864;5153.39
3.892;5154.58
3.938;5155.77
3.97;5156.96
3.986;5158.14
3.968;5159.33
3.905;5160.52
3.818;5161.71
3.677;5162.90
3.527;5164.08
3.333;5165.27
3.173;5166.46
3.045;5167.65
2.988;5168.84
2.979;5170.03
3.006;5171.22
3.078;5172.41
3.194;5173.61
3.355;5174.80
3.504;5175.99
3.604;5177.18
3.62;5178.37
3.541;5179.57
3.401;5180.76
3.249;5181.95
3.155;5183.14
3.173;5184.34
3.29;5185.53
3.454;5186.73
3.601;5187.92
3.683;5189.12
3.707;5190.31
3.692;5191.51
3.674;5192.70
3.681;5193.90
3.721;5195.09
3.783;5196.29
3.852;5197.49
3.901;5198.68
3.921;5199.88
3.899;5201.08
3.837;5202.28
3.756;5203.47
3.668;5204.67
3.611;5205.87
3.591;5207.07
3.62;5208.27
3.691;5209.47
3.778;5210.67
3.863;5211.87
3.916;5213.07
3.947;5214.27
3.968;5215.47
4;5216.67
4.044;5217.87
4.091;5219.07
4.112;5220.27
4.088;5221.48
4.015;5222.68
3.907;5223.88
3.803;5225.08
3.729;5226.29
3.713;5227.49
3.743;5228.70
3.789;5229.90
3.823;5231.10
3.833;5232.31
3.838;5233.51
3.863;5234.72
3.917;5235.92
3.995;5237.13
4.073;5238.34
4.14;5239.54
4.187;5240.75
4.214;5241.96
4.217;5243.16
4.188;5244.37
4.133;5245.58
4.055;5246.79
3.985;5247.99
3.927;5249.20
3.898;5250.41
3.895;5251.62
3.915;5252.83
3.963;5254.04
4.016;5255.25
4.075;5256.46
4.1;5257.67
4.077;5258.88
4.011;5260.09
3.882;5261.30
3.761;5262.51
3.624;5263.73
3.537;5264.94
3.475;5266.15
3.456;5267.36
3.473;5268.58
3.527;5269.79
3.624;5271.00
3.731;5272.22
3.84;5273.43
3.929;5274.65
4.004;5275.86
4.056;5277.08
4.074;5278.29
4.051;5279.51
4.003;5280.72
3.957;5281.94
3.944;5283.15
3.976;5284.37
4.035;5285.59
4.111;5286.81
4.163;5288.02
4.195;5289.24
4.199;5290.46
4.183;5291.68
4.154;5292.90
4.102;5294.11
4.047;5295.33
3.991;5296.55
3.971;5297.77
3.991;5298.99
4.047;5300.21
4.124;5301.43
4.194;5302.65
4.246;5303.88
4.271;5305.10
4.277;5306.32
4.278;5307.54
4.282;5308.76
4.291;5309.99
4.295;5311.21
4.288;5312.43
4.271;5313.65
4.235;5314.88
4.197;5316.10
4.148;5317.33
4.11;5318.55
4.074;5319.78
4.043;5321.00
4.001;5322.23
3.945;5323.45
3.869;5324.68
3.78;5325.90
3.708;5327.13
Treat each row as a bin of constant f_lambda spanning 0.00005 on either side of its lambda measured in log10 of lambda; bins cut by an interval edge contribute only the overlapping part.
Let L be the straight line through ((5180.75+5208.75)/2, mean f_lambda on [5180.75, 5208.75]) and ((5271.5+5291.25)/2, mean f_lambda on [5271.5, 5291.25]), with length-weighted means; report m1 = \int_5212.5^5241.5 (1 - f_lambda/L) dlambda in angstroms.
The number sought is -1.3 angstroms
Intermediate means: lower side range 3.63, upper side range 4.01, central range 3.94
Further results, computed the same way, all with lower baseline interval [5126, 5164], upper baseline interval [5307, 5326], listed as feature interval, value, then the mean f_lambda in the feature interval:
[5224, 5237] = 0.5 angstroms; 3.82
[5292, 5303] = 0.1 angstroms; 4.07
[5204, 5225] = 0.3 angstroms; 3.88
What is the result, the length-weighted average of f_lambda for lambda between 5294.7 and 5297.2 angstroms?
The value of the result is 4.02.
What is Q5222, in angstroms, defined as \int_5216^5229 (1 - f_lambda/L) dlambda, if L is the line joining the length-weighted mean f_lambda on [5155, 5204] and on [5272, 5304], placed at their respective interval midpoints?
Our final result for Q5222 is -0.6 angstroms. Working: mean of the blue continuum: 3.55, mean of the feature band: 3.93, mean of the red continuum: 4.05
